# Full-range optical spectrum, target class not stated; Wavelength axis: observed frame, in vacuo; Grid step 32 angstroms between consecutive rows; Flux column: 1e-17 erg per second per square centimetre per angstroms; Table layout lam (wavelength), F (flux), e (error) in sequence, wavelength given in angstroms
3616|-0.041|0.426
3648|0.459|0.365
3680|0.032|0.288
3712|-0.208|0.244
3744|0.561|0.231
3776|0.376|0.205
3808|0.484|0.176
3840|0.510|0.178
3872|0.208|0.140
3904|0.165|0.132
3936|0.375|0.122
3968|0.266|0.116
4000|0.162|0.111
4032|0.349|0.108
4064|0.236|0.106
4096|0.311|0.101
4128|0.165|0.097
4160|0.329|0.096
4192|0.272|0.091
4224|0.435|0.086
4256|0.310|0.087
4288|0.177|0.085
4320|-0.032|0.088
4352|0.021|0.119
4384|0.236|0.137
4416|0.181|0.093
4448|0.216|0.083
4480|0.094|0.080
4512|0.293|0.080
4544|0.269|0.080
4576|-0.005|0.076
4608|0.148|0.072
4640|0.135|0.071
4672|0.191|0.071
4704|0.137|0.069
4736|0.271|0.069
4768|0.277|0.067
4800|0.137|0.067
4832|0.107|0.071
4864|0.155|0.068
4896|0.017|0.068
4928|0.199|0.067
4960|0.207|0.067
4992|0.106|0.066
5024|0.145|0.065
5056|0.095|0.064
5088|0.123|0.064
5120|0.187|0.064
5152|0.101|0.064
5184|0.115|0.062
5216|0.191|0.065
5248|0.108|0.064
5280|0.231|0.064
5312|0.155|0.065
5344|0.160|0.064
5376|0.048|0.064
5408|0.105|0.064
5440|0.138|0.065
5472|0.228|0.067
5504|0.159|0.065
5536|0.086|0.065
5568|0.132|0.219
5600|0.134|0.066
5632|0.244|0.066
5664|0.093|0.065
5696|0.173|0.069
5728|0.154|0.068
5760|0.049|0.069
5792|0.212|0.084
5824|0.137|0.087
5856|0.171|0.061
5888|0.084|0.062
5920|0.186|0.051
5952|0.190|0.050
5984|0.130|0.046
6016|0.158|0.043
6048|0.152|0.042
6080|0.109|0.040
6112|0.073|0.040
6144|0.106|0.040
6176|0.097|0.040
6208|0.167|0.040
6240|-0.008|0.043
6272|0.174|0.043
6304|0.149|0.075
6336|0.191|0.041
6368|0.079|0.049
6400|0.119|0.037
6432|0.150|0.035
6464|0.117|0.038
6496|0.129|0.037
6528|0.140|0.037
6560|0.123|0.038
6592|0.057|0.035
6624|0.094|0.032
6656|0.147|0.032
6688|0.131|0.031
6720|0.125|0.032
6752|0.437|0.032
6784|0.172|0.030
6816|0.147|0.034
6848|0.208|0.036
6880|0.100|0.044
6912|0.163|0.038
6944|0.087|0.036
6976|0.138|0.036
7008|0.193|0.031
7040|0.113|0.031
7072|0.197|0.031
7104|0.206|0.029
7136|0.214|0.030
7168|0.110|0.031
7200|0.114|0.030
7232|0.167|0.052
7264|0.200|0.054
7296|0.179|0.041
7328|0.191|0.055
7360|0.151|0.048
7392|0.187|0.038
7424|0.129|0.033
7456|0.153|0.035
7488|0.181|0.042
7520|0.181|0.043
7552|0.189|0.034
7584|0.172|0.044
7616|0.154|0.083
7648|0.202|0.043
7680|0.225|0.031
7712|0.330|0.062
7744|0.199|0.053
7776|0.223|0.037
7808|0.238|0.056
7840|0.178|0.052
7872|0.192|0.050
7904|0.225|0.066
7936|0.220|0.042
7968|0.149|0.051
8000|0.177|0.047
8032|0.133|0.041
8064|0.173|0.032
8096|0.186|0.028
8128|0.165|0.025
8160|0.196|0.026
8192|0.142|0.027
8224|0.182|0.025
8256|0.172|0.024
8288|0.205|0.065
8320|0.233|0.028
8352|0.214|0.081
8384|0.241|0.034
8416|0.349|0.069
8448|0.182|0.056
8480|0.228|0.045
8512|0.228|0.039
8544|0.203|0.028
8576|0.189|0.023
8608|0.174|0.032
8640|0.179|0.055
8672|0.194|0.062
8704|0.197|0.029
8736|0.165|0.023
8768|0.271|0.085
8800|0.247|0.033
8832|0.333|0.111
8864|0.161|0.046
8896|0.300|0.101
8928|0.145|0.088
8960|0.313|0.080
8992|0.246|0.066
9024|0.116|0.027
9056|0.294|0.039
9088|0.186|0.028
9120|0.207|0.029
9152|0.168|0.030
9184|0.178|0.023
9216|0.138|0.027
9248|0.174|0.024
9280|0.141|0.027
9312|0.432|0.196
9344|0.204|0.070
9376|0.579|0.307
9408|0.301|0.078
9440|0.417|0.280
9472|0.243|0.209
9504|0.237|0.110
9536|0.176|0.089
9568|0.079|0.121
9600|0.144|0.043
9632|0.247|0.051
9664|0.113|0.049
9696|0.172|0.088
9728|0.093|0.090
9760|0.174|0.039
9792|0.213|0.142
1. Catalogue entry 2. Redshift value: 0.81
